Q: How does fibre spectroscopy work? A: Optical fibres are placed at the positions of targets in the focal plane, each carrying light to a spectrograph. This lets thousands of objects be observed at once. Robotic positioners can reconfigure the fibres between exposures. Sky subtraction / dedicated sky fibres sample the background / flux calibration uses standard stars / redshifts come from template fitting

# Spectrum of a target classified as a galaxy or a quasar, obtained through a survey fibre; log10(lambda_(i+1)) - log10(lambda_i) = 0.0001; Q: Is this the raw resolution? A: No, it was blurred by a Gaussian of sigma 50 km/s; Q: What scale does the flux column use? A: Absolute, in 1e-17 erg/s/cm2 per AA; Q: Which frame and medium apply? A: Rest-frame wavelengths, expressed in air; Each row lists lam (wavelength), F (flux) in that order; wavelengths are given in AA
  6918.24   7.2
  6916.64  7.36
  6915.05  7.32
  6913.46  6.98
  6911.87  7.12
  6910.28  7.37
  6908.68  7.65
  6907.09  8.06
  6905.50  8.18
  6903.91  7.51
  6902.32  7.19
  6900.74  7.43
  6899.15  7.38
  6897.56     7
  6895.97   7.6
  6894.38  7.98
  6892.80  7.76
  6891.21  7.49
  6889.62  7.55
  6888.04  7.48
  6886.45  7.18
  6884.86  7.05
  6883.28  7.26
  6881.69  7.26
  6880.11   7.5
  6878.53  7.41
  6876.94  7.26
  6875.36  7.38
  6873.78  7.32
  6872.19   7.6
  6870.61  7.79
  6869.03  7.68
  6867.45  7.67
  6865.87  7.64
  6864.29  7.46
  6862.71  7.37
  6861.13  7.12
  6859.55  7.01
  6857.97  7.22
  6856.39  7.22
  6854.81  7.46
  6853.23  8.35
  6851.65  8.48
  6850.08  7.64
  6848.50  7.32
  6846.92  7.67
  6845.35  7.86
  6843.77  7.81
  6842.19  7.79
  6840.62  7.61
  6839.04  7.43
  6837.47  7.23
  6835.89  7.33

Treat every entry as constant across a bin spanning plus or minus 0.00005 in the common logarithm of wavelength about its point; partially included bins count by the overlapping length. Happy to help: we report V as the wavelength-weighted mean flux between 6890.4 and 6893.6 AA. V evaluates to 7.63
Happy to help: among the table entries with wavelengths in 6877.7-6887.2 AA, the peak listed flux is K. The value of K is 7.5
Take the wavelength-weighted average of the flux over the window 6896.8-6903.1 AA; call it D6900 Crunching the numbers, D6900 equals 7.26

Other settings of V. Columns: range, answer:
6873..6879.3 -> 7.34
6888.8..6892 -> 7.53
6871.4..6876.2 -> 7.43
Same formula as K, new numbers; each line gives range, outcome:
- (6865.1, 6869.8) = 7.68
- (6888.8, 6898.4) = 7.98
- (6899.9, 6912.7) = 8.18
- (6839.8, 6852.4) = 8.48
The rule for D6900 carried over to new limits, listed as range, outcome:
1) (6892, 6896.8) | 7.77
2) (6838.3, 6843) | 7.61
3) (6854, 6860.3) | 7.23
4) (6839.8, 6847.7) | 7.75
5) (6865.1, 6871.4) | 7.7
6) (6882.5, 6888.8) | 7.24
